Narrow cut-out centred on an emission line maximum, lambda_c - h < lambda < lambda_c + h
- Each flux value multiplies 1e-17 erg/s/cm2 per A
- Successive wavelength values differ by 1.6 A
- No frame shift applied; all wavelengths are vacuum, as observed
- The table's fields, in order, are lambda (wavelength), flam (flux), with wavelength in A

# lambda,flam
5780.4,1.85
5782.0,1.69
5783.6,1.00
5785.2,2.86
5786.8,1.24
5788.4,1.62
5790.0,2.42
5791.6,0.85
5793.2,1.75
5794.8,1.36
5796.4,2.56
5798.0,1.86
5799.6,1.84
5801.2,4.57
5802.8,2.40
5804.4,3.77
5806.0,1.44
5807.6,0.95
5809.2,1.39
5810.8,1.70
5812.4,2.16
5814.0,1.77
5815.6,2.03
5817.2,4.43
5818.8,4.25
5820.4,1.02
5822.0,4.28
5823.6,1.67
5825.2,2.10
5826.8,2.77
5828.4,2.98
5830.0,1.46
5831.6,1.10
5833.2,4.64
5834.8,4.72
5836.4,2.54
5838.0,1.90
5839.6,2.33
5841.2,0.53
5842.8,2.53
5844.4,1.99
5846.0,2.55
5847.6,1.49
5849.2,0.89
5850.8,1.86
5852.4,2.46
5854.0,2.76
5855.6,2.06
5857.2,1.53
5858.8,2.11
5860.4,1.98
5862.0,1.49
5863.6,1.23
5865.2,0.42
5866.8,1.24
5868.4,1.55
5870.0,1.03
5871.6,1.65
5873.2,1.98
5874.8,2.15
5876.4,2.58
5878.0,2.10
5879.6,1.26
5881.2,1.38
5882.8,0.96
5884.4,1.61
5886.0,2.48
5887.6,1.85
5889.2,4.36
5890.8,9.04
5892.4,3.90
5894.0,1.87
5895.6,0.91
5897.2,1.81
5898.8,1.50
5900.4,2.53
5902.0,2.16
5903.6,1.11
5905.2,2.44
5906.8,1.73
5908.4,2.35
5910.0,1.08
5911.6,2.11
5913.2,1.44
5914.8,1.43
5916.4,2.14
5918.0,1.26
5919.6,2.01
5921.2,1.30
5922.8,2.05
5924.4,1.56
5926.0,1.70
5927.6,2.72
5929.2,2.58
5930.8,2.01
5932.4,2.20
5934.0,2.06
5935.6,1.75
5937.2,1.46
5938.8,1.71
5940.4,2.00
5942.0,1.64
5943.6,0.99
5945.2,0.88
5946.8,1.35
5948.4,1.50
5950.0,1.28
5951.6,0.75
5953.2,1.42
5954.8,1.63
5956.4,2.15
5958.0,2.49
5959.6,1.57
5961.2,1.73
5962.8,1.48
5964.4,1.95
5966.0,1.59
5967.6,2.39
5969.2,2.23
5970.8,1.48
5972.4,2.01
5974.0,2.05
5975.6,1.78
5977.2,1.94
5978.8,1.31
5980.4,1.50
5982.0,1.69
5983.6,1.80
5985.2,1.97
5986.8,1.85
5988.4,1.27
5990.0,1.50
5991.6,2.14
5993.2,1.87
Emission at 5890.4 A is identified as [O III]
